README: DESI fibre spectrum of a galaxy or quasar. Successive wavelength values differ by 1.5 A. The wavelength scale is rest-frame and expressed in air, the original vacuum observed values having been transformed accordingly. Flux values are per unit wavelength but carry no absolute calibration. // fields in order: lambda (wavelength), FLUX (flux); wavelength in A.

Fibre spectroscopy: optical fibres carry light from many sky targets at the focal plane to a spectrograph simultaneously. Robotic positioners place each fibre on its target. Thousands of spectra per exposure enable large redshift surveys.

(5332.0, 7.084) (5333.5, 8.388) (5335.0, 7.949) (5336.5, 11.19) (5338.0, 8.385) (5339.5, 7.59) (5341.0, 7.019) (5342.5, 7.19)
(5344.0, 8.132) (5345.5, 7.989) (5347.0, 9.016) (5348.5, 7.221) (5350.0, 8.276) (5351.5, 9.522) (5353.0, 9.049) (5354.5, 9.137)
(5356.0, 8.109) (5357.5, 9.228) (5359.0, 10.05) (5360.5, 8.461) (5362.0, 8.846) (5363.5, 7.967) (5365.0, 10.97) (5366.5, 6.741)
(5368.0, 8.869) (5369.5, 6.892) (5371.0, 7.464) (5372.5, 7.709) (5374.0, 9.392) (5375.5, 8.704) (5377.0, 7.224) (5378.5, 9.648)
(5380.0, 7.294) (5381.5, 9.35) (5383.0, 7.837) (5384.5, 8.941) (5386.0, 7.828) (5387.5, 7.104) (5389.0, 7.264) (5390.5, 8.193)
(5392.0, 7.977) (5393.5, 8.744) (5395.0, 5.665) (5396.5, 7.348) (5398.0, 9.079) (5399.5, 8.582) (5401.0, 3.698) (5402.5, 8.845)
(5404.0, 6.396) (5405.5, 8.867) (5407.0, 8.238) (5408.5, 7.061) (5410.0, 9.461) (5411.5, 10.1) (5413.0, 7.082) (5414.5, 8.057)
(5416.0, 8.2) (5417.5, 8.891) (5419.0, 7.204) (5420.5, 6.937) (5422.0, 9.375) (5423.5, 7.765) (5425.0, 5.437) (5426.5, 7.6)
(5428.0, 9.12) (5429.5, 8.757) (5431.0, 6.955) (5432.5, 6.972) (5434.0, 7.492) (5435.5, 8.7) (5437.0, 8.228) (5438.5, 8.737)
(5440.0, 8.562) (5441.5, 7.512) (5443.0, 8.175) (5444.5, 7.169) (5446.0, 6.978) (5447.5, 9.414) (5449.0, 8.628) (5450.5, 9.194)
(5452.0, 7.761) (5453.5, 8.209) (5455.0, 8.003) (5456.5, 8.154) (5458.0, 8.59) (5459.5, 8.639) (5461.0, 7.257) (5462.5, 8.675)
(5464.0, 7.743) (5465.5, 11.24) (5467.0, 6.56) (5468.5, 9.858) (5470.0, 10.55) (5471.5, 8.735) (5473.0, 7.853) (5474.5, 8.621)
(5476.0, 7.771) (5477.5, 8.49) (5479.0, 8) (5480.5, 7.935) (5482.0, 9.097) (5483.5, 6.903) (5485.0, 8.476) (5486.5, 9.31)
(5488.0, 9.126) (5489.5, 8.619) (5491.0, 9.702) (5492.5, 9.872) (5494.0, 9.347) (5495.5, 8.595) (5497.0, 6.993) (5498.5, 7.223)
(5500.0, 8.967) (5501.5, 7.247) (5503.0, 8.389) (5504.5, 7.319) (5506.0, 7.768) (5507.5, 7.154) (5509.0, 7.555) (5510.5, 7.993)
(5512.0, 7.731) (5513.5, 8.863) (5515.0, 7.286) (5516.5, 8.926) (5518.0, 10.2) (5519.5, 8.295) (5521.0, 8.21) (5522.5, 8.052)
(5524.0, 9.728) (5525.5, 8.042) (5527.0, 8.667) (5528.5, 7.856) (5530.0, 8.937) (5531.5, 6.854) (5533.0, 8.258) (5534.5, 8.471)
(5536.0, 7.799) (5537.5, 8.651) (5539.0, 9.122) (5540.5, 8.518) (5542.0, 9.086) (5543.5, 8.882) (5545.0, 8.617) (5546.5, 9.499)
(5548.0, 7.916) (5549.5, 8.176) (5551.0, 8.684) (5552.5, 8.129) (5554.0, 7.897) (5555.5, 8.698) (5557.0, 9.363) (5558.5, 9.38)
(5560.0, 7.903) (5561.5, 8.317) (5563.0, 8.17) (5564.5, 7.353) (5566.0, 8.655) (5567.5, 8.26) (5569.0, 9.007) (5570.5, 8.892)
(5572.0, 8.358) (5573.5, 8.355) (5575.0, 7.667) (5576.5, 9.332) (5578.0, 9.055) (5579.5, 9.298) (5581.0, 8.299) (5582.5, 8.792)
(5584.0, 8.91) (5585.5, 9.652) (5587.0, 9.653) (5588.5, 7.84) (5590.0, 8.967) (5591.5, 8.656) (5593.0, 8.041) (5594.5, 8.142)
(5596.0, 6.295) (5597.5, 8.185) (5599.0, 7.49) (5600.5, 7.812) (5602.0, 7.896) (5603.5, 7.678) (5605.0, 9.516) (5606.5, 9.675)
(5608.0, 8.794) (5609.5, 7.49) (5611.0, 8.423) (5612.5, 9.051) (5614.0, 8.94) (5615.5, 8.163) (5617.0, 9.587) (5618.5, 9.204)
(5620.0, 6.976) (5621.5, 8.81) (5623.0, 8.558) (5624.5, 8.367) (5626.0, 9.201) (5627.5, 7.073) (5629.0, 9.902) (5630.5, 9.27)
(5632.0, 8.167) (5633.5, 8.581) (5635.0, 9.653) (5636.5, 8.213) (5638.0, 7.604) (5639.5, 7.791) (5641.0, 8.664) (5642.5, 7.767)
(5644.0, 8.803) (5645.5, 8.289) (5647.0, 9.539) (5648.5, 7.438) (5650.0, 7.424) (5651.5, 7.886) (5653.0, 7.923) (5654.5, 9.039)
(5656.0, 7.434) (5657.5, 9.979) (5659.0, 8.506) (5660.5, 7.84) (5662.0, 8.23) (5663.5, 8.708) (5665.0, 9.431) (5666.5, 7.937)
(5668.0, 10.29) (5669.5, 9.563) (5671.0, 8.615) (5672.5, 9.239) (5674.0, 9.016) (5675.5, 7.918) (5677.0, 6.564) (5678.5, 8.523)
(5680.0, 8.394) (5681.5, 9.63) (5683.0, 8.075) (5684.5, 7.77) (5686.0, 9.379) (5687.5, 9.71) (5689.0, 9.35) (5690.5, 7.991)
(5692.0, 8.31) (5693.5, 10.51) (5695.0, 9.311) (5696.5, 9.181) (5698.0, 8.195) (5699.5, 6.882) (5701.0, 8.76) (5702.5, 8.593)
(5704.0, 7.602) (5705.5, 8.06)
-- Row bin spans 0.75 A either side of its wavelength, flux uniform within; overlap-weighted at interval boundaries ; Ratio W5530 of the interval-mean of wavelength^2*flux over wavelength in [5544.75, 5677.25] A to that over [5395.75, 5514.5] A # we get 1.10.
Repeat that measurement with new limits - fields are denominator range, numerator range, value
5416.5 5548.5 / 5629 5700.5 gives 1.10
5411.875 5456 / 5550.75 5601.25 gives 1.11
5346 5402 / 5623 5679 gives 1.15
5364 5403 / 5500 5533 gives 1.08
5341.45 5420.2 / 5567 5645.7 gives 1.13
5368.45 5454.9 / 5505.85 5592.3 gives 1.12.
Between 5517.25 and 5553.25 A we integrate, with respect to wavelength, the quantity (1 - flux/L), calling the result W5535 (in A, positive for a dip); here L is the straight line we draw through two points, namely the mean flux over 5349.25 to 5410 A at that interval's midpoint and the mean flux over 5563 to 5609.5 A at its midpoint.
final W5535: -0.57 A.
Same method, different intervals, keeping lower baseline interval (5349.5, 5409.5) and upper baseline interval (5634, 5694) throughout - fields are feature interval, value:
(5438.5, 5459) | 0.1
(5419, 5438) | 1.1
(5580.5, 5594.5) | -0.5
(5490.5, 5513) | 0.6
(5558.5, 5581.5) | -0.2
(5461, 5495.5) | -1.7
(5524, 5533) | 0.2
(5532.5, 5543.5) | -0.3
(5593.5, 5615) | 0.6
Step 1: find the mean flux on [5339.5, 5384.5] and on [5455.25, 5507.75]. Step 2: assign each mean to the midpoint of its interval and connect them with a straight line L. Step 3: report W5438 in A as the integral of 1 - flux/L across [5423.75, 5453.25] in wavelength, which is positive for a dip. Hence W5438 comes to 1.56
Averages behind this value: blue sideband 8.39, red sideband 8.43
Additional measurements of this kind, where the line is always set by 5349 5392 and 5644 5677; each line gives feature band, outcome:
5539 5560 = -0.43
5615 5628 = 0.09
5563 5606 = 0.38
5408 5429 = 0.99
